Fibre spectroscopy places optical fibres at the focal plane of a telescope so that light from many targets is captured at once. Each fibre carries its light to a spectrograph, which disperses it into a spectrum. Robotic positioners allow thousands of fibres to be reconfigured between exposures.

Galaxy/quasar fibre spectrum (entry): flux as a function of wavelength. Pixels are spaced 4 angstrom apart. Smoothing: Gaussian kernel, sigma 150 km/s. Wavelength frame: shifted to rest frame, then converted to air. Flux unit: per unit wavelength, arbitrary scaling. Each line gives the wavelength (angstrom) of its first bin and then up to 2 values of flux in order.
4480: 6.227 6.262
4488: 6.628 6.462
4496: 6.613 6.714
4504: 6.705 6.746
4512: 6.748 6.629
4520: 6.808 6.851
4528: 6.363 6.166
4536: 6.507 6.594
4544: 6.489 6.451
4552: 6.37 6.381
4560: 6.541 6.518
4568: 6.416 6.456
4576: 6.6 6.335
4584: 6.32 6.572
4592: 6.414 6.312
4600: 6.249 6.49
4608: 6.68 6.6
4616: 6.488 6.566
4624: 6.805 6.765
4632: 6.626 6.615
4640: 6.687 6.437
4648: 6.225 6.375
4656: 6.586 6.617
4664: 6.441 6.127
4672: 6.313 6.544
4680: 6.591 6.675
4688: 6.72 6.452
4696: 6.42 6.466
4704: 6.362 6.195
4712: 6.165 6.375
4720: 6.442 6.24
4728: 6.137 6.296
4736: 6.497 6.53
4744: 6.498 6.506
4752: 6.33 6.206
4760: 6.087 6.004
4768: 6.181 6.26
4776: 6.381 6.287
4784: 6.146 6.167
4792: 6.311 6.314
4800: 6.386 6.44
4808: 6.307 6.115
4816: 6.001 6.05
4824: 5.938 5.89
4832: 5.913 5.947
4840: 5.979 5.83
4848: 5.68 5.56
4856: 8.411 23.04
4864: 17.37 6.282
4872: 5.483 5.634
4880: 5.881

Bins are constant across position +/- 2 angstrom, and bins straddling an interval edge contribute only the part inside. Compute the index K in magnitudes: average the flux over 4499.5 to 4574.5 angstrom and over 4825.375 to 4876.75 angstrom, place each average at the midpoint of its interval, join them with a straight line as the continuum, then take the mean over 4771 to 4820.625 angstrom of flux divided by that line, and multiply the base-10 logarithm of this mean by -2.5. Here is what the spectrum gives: 0.263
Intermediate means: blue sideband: 6.55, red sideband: 8.27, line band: 6.25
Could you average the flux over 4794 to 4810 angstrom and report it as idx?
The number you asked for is 6.36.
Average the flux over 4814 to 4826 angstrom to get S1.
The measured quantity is 6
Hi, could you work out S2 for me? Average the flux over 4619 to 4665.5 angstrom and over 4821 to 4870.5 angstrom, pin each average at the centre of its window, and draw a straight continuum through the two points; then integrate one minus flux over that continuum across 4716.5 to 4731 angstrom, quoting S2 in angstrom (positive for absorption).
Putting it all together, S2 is 2.0 angstrom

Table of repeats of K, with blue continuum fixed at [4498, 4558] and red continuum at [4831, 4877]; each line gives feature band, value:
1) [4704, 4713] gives 0.23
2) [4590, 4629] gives 0.08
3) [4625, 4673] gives 0.13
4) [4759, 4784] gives 0.28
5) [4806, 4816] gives 0.32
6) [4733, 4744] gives 0.21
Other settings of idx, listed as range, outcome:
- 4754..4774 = 6.15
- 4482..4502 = 6.54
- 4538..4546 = 6.54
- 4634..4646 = 6.58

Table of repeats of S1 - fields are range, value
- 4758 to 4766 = 6.05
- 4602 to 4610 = 6.58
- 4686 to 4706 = 6.48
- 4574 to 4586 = 6.42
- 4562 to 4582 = 6.47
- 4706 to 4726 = 6.28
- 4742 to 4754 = 6.44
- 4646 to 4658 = 6.4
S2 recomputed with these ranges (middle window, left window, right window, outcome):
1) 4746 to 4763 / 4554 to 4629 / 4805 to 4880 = 2.2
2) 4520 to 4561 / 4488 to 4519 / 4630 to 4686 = 0.8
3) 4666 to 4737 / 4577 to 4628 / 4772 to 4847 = -0.7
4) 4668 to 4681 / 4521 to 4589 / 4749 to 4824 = -0.2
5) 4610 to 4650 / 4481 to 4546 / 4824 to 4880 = 2.9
